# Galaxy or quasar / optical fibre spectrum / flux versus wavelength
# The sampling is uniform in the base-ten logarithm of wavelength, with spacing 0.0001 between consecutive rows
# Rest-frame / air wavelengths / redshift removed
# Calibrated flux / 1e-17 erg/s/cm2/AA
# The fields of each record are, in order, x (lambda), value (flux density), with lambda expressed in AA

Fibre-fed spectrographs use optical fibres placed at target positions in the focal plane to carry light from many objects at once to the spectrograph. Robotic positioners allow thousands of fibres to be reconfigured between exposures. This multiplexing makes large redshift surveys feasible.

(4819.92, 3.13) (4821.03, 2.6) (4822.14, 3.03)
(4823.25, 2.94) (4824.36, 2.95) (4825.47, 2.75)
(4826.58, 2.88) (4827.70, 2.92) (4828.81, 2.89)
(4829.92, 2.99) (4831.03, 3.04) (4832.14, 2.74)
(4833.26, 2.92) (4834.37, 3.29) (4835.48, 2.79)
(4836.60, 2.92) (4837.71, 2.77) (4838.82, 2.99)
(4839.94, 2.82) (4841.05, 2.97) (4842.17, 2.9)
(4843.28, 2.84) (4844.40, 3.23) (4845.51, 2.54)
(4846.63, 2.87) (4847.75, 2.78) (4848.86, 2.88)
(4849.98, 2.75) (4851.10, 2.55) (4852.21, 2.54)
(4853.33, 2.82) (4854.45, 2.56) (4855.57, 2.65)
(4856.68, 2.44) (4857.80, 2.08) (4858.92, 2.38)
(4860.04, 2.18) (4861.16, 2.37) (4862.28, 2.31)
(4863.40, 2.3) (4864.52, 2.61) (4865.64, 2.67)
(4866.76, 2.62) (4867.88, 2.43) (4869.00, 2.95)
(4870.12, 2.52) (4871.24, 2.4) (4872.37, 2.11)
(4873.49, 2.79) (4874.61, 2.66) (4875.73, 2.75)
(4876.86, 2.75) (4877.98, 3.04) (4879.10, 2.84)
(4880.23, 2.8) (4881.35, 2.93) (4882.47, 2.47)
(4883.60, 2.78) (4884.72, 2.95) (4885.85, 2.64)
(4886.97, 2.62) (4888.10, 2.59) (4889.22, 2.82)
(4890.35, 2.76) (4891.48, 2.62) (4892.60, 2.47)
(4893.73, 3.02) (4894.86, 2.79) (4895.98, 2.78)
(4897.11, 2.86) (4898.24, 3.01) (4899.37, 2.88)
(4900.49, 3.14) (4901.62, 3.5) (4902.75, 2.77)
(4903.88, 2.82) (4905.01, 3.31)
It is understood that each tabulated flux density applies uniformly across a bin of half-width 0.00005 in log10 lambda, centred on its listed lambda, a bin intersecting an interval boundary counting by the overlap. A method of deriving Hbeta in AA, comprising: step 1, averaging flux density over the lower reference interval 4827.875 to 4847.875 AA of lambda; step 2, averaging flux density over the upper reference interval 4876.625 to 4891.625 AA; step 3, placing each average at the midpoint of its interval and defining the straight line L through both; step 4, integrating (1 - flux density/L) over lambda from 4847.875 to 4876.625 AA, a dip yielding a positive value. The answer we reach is 3.0 AA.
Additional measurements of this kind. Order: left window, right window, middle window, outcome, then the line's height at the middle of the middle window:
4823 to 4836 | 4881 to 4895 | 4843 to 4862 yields 1.6 AA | 2.85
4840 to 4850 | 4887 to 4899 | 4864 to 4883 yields 0.9 AA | 2.81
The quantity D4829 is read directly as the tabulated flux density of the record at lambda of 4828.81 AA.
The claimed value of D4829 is 2.89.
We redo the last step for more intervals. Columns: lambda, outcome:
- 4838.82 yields 2.99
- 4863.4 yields 2.3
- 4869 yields 2.95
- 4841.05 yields 2.97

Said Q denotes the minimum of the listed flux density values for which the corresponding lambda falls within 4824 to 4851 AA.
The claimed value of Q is 2.54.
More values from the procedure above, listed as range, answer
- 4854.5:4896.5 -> 2.08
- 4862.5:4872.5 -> 2.11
